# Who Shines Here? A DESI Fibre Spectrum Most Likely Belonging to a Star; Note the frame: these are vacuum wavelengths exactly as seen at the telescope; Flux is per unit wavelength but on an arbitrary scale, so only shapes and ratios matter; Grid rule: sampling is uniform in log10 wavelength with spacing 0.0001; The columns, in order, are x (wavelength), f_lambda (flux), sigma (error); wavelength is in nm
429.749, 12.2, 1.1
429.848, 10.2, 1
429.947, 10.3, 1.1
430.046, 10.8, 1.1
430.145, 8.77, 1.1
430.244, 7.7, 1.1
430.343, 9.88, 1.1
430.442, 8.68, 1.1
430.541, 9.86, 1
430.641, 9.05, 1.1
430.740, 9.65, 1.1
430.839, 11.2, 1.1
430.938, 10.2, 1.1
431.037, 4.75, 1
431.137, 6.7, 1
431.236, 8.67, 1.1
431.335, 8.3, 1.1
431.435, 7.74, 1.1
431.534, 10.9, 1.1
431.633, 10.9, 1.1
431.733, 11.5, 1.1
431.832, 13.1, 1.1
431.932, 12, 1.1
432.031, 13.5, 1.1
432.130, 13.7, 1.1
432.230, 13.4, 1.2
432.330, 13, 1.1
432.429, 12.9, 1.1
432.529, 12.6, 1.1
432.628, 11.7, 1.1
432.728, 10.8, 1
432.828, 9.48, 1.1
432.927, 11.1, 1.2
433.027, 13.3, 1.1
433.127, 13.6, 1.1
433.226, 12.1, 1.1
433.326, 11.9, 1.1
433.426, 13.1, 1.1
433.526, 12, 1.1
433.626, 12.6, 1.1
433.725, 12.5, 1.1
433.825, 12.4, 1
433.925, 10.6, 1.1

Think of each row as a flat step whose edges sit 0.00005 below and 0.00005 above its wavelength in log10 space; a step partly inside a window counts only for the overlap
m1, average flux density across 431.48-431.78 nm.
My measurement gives 11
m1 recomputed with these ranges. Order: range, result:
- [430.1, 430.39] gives 8.78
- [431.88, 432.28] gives 13.1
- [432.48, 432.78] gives 11.7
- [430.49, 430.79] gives 9.51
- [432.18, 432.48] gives 13.1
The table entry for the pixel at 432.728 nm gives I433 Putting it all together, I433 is 10.8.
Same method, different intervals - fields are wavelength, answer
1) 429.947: 10.3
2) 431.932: 12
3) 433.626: 12.6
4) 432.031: 13.5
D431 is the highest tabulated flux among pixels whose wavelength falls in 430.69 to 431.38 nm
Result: 11.2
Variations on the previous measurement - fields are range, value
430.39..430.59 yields 9.86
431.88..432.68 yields 13.7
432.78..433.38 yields 13.6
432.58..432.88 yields 11.7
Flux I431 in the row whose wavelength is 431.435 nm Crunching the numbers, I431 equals 7.74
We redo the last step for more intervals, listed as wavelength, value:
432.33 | 13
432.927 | 11.1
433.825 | 12.4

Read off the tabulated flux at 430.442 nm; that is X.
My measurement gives 8.68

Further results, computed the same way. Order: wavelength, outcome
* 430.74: 9.65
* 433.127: 13.6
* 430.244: 7.7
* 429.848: 10.2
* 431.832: 13.1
